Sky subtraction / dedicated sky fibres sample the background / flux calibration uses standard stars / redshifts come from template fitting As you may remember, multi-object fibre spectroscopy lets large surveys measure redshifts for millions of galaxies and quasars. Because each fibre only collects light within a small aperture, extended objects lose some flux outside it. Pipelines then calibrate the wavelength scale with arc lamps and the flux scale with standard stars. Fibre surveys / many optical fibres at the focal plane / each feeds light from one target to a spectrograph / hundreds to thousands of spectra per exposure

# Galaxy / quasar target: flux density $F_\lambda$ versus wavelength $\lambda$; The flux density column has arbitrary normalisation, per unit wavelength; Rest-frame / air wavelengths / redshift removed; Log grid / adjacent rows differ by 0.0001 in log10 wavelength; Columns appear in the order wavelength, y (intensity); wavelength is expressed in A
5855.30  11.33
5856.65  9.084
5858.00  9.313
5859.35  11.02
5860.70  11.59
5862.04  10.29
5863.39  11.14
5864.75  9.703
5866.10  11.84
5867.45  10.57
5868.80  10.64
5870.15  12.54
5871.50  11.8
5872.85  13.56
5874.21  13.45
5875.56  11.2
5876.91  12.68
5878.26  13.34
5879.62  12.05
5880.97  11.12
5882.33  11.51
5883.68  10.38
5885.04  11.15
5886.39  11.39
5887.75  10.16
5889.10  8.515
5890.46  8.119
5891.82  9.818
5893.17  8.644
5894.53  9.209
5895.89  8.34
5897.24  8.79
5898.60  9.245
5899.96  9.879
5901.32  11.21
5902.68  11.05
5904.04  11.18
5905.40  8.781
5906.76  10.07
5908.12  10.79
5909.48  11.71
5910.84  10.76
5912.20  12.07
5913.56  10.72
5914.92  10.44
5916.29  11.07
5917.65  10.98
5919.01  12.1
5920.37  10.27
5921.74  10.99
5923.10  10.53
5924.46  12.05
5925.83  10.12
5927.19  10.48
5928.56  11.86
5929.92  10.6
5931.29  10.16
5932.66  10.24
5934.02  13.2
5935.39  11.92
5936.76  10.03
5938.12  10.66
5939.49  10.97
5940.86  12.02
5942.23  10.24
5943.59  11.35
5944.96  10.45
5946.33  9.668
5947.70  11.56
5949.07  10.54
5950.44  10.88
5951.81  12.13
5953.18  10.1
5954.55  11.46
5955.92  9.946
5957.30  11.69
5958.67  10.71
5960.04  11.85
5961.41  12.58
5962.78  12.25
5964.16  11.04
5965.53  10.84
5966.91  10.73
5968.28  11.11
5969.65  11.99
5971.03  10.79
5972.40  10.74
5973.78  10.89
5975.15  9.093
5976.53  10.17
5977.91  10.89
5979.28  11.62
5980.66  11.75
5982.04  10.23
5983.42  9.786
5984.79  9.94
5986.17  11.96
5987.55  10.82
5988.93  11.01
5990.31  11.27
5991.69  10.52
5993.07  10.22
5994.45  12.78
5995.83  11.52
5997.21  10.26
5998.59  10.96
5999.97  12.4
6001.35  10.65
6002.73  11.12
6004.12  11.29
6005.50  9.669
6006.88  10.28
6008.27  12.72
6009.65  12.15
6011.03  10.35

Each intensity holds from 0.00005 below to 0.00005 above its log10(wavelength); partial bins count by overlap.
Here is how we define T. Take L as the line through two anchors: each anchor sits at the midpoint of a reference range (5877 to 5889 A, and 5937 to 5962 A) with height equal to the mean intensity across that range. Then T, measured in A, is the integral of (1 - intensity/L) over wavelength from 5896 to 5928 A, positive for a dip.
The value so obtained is 1.6 A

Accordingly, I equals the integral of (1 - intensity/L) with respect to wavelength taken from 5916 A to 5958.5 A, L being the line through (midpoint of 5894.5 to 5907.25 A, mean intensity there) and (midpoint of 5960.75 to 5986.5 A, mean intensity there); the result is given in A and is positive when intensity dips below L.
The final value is -2.5 A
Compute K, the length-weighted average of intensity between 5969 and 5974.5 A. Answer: 11.1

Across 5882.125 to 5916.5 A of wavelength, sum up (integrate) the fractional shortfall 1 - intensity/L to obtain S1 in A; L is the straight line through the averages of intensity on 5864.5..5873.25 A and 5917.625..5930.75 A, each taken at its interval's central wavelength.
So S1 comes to 3.3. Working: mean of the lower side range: 11.6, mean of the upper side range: 11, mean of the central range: 10.2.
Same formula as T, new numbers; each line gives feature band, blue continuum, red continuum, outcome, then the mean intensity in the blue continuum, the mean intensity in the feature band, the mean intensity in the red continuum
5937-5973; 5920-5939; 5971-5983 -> -0.96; 10.9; 11.1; 10.7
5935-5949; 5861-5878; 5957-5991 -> 0.46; 11.7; 10.9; 11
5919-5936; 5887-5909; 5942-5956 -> -1.24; 9.64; 11.1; 10.8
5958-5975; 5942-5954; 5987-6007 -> -0.54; 10.8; 11.2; 11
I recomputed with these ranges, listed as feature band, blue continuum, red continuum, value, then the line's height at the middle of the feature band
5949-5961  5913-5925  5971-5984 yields -0.4 A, 10.8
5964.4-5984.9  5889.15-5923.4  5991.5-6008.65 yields 0.2 A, 10.9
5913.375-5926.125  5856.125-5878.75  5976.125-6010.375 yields 0.3 A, 11.3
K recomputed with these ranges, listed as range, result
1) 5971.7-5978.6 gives 10.4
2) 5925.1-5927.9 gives 10.3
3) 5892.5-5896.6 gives 8.74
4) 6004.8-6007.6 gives 10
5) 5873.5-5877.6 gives 12.5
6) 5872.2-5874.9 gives 13.5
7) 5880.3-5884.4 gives 11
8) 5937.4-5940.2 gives 10.8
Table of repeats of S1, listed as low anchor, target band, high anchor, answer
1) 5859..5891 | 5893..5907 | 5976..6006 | 1.9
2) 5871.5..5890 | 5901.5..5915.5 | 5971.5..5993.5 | 0.7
